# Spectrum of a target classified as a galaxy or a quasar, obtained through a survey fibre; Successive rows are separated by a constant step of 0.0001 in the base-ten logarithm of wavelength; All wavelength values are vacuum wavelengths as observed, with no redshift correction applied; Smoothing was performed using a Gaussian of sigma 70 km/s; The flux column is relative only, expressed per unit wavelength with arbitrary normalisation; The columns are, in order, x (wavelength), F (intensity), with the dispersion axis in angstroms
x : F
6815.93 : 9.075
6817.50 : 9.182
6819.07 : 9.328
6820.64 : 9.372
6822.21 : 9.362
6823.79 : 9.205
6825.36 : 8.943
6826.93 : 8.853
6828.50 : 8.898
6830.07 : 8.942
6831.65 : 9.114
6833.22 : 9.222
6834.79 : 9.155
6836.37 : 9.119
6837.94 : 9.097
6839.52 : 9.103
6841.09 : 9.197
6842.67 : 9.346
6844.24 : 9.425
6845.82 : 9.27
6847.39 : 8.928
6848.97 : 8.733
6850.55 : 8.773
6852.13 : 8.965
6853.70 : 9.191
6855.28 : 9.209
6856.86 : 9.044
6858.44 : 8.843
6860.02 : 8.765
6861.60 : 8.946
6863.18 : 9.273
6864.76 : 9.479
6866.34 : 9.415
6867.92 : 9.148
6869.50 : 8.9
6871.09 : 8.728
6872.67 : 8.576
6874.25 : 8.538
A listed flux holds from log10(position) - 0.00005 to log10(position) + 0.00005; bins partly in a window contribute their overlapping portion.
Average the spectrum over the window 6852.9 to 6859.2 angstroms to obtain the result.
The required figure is 9.08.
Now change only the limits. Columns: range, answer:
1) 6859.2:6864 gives 9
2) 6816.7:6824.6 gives 9.28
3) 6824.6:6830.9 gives 8.91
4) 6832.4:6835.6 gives 9.19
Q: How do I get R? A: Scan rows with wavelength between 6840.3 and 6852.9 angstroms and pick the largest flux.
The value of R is 9.425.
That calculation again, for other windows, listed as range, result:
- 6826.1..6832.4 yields 9.114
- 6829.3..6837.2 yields 9.222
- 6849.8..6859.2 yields 9.209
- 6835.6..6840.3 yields 9.119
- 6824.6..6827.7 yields 8.943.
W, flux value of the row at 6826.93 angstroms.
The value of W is 8.853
